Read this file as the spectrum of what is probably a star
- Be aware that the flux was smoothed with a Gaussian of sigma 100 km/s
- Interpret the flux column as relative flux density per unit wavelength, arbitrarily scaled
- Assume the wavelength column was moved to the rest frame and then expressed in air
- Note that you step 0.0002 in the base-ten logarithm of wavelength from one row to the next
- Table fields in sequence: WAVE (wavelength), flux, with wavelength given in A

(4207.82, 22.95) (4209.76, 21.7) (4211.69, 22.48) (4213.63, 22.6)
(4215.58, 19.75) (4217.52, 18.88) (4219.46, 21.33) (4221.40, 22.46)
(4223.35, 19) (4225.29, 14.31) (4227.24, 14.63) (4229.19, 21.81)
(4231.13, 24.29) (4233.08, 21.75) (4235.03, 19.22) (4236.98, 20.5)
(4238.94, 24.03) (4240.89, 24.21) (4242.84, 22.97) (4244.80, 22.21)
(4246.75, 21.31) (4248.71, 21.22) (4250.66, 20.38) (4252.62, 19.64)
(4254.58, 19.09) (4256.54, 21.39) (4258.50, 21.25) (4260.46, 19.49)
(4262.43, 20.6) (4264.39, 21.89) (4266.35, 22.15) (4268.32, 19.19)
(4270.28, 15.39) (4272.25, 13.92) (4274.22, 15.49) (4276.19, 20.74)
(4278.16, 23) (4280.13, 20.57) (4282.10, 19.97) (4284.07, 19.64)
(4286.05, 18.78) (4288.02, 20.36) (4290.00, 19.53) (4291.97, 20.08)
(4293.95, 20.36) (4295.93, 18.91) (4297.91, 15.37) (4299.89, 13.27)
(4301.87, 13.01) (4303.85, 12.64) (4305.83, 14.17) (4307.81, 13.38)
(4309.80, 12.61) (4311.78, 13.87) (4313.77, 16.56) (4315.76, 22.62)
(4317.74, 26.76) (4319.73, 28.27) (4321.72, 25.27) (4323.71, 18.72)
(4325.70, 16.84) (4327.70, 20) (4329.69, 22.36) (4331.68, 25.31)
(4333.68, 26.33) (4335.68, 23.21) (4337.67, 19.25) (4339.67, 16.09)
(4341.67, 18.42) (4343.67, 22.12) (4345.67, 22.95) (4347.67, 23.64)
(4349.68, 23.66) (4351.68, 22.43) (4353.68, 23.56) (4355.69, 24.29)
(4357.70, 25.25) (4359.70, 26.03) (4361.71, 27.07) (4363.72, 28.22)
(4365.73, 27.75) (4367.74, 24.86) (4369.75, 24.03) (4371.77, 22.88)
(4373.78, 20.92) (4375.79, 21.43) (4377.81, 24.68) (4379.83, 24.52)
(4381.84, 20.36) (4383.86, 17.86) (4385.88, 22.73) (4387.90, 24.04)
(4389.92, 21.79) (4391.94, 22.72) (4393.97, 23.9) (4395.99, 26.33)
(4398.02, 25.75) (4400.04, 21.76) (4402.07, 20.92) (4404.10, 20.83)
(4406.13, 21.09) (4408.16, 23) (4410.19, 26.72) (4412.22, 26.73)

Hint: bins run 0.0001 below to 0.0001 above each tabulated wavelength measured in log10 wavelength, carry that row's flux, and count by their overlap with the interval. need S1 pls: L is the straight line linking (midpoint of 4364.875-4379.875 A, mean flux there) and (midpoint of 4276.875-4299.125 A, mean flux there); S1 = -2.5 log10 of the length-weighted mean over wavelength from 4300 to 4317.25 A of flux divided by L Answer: 0.34 mag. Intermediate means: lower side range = 19.6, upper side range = 23.8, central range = 15.1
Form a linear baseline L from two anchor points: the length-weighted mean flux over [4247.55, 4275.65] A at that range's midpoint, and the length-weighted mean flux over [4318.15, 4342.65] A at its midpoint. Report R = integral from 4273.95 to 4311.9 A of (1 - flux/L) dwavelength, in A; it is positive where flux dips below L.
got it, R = 5.6 A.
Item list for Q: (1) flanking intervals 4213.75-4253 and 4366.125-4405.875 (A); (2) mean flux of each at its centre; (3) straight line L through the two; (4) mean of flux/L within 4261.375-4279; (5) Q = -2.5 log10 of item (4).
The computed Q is 0.11 mag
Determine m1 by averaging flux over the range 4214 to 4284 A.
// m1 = 20.2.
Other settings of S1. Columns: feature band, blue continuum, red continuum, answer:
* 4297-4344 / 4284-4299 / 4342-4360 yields 0.13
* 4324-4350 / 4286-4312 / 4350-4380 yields -0.02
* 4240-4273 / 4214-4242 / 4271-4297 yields -0.03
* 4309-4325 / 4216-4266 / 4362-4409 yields 0.07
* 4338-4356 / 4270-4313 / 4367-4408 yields -0.07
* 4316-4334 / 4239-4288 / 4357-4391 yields -0.05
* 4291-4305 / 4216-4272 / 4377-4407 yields 0.29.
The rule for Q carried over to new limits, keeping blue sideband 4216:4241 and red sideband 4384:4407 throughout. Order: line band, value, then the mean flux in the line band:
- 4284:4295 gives 0.08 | 19.8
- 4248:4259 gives 0.01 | 20.5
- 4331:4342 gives 0.02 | 21.5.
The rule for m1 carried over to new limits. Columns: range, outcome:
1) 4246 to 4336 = 19.4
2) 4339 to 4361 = 22.7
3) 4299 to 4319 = 16.1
